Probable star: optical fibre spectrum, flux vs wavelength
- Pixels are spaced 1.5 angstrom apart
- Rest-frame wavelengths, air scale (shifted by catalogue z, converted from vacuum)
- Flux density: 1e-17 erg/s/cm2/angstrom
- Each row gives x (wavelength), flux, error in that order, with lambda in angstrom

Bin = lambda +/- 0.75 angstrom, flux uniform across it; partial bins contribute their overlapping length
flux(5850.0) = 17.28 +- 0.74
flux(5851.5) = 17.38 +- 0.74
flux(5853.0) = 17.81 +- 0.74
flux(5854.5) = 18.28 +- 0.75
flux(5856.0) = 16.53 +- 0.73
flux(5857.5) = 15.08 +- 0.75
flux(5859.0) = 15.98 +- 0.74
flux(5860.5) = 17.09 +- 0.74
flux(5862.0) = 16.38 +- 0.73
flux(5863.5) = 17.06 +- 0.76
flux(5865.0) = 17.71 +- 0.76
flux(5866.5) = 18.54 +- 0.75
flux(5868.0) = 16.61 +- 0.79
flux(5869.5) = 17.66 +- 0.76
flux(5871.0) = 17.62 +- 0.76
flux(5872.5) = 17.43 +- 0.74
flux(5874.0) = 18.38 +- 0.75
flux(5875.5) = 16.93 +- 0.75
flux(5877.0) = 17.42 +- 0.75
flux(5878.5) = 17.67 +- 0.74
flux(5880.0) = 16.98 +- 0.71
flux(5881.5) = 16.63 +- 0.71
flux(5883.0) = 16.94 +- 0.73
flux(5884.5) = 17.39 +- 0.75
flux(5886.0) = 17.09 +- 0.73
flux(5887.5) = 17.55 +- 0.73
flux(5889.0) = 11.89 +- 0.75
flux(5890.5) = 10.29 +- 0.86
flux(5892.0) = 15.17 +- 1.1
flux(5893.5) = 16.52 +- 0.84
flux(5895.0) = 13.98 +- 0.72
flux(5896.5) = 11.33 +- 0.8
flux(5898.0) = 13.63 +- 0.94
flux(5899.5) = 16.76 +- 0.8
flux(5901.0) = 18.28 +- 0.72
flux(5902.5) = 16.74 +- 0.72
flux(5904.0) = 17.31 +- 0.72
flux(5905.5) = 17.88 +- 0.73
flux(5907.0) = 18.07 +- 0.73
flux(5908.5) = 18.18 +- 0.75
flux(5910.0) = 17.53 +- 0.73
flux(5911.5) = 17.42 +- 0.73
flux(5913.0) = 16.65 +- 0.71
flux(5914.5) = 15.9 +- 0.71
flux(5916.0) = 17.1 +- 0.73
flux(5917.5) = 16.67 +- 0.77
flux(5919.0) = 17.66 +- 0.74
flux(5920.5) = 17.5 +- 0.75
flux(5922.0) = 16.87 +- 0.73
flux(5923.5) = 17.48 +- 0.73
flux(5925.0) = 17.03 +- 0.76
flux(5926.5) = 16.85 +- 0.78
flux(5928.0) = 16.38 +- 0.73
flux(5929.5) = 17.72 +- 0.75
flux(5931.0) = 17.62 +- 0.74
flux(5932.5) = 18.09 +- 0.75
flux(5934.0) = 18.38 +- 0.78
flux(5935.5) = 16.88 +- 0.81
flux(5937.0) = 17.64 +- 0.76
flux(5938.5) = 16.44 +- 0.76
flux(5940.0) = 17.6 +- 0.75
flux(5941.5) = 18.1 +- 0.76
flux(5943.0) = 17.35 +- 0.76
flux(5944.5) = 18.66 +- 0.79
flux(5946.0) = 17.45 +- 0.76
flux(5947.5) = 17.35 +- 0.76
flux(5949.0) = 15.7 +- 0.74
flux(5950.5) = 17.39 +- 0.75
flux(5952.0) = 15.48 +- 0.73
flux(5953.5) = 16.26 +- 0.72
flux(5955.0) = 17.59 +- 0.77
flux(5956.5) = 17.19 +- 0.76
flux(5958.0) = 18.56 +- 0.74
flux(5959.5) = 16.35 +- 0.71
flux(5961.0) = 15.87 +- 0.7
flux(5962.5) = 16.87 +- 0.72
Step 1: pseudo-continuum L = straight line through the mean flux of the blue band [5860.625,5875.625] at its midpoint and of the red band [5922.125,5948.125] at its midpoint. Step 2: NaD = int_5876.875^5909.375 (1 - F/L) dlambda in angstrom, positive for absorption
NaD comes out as 2.6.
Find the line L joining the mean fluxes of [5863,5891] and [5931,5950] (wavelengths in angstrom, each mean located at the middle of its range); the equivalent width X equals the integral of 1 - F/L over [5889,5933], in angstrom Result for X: 1.9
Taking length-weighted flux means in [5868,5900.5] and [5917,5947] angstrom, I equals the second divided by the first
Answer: 1.09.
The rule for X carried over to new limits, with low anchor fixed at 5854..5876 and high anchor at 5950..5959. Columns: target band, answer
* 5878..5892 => 1.1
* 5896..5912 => 0.4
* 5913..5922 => 0.1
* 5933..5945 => -0.4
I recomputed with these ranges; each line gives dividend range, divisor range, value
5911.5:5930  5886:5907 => 1.11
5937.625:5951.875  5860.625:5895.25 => 1.04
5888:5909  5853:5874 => 0.90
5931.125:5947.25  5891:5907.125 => 1.12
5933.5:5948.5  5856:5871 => 1.04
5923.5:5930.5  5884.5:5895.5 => 1.15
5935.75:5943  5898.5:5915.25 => 1.01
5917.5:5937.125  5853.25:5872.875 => 1.02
